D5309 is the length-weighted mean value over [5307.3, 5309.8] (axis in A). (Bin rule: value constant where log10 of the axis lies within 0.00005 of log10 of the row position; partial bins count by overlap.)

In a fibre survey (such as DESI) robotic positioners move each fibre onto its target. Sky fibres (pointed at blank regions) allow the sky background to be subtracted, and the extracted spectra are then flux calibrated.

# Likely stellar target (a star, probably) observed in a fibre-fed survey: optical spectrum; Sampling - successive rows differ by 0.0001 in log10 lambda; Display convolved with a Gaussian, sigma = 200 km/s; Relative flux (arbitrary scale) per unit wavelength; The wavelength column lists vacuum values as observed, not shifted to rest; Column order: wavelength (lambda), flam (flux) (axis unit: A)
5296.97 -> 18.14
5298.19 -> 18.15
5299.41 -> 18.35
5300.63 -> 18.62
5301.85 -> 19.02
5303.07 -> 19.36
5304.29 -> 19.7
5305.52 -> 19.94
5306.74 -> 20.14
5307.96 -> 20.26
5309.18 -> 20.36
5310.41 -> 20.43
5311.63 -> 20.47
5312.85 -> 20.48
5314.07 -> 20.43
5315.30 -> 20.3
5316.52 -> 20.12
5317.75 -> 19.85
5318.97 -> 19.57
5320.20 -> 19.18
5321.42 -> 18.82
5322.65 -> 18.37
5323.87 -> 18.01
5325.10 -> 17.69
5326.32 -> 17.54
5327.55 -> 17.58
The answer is 20.3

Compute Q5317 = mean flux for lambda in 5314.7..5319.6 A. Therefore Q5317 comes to 19.9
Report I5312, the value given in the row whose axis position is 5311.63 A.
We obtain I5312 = 20.47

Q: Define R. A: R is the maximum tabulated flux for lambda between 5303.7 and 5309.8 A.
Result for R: 20.36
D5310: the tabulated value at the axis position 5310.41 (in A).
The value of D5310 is 20.43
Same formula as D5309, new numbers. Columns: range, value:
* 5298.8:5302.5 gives 18.7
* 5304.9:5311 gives 20.2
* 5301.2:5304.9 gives 19.4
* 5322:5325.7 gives 18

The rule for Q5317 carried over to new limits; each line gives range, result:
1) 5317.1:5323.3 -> 19.2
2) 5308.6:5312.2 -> 20.4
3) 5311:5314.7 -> 20.5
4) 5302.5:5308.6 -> 19.9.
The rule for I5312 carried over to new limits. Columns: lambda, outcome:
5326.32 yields 17.54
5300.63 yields 18.62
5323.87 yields 18.01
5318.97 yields 19.57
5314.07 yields 20.43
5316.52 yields 20.12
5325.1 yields 17.69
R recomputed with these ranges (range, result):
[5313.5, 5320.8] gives 20.43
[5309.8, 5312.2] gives 20.47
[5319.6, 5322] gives 19.18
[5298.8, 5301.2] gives 18.62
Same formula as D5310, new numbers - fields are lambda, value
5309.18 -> 20.36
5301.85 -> 19.02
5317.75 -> 19.85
